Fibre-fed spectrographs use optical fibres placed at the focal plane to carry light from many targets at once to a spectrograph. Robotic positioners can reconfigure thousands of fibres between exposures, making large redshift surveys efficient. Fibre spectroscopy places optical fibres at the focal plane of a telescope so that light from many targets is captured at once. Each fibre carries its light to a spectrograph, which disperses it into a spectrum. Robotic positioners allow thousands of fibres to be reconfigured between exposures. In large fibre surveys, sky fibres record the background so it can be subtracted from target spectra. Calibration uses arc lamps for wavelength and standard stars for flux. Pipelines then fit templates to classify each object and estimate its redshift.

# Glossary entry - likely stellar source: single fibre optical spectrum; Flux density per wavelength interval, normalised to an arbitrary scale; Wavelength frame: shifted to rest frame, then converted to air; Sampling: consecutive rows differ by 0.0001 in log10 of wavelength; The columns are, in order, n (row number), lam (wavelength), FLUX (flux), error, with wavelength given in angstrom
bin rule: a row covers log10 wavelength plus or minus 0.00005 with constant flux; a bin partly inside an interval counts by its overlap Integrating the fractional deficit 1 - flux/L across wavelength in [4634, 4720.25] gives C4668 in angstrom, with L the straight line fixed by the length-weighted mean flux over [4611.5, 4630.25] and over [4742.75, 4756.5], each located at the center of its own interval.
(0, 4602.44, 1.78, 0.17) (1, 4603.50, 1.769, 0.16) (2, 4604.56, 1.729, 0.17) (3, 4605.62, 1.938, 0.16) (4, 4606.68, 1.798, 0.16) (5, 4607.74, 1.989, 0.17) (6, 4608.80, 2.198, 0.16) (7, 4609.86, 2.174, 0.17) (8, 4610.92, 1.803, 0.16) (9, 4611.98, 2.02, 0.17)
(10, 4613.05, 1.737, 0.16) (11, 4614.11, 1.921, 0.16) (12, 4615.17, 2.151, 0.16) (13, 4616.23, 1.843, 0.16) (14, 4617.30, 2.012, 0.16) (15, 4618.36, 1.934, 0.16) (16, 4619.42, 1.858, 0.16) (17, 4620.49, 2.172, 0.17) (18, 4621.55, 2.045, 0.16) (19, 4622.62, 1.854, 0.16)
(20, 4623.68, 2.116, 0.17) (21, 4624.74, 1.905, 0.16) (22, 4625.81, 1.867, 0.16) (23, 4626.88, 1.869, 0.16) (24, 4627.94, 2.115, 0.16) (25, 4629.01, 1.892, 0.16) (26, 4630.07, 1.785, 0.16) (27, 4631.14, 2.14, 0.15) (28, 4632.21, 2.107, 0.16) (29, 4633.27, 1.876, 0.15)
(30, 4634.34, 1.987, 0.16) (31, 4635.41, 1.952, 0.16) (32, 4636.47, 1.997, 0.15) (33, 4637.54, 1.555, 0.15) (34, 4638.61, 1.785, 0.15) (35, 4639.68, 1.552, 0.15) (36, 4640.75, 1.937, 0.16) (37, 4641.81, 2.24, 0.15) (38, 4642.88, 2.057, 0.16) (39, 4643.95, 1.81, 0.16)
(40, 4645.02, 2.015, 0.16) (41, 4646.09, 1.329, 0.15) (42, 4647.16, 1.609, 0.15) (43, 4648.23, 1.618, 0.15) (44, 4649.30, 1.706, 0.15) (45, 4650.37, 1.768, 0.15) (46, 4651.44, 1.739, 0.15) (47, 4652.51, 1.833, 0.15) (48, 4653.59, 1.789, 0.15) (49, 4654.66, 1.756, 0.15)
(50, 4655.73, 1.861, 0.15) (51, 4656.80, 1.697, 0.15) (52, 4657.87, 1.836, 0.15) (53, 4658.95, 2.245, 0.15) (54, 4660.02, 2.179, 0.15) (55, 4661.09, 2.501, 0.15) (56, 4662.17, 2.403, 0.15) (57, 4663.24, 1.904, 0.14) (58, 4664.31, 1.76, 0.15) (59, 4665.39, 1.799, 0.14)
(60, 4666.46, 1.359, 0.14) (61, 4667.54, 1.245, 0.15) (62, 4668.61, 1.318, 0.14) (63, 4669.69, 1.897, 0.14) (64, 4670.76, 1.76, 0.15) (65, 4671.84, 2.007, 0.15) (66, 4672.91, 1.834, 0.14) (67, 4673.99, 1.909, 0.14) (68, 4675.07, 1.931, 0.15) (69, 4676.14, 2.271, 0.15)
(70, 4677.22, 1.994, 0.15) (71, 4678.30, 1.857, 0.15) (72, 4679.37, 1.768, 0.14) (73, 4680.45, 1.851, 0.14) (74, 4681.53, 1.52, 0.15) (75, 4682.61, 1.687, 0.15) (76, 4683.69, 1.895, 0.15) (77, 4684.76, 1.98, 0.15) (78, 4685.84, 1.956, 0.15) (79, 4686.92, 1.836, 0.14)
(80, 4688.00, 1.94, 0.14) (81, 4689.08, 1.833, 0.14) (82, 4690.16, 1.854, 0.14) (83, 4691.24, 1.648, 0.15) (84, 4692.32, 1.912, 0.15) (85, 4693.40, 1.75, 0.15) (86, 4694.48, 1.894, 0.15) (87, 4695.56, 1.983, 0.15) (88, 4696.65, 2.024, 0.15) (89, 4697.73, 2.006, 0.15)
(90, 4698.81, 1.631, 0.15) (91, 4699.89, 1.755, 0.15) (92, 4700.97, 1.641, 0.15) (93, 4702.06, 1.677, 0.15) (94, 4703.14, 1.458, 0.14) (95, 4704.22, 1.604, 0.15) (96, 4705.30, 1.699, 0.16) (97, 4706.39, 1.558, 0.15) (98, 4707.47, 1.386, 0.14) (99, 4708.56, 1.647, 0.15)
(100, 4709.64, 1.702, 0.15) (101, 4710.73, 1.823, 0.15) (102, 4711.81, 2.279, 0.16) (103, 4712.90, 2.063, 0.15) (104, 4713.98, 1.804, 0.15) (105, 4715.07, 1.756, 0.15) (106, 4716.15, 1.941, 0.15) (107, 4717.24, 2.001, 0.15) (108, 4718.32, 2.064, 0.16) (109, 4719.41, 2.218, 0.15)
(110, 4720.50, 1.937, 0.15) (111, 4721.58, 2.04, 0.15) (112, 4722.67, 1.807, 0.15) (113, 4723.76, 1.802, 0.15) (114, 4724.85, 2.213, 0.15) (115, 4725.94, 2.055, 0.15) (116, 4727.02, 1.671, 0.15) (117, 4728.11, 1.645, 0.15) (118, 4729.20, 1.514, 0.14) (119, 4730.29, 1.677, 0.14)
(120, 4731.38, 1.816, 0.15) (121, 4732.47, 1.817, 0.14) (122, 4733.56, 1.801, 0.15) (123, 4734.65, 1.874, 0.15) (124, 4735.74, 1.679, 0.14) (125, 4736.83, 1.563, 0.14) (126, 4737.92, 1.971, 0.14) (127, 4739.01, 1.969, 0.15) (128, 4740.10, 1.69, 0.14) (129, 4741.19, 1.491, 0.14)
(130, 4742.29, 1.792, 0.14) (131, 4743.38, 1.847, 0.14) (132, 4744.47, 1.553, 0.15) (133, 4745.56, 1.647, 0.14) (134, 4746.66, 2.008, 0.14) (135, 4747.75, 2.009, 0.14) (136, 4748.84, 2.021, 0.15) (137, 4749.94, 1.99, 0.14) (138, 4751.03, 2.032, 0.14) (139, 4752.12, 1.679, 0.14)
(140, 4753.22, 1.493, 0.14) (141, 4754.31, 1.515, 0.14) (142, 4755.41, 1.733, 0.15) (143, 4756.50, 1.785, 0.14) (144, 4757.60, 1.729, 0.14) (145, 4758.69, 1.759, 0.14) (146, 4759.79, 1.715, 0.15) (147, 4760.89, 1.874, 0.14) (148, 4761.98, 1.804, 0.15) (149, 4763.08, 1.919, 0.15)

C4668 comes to 2.3 angstrom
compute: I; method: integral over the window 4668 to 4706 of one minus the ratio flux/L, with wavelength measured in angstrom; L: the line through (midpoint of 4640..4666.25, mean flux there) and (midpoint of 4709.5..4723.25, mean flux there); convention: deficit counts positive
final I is 2.2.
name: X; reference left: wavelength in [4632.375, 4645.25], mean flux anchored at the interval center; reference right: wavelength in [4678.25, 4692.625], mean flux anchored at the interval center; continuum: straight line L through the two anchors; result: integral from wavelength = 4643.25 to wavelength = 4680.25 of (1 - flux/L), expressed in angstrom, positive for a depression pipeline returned 0.6 angstrom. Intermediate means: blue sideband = 1.9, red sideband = 1.82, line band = 1.83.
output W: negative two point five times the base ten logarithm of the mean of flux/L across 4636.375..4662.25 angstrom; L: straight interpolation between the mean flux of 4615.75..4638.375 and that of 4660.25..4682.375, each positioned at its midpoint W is 0.019 mag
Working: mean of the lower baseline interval 1.94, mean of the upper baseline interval 1.85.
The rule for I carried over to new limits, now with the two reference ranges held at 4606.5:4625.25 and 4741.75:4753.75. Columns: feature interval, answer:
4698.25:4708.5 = 1.5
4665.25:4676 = 1.1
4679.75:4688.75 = 0.3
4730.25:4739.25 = 0.2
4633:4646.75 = 0.7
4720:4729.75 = 0.0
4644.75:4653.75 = 1.1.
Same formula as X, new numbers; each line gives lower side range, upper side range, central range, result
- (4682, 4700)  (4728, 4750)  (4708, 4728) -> -1.3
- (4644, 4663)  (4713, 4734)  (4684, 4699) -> 0.0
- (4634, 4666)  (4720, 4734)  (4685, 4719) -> 0.6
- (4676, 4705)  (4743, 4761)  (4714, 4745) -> -0.6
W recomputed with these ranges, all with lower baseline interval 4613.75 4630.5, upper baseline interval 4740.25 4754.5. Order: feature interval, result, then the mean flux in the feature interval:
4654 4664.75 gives -0.06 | 2.02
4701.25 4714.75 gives 0.07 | 1.72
